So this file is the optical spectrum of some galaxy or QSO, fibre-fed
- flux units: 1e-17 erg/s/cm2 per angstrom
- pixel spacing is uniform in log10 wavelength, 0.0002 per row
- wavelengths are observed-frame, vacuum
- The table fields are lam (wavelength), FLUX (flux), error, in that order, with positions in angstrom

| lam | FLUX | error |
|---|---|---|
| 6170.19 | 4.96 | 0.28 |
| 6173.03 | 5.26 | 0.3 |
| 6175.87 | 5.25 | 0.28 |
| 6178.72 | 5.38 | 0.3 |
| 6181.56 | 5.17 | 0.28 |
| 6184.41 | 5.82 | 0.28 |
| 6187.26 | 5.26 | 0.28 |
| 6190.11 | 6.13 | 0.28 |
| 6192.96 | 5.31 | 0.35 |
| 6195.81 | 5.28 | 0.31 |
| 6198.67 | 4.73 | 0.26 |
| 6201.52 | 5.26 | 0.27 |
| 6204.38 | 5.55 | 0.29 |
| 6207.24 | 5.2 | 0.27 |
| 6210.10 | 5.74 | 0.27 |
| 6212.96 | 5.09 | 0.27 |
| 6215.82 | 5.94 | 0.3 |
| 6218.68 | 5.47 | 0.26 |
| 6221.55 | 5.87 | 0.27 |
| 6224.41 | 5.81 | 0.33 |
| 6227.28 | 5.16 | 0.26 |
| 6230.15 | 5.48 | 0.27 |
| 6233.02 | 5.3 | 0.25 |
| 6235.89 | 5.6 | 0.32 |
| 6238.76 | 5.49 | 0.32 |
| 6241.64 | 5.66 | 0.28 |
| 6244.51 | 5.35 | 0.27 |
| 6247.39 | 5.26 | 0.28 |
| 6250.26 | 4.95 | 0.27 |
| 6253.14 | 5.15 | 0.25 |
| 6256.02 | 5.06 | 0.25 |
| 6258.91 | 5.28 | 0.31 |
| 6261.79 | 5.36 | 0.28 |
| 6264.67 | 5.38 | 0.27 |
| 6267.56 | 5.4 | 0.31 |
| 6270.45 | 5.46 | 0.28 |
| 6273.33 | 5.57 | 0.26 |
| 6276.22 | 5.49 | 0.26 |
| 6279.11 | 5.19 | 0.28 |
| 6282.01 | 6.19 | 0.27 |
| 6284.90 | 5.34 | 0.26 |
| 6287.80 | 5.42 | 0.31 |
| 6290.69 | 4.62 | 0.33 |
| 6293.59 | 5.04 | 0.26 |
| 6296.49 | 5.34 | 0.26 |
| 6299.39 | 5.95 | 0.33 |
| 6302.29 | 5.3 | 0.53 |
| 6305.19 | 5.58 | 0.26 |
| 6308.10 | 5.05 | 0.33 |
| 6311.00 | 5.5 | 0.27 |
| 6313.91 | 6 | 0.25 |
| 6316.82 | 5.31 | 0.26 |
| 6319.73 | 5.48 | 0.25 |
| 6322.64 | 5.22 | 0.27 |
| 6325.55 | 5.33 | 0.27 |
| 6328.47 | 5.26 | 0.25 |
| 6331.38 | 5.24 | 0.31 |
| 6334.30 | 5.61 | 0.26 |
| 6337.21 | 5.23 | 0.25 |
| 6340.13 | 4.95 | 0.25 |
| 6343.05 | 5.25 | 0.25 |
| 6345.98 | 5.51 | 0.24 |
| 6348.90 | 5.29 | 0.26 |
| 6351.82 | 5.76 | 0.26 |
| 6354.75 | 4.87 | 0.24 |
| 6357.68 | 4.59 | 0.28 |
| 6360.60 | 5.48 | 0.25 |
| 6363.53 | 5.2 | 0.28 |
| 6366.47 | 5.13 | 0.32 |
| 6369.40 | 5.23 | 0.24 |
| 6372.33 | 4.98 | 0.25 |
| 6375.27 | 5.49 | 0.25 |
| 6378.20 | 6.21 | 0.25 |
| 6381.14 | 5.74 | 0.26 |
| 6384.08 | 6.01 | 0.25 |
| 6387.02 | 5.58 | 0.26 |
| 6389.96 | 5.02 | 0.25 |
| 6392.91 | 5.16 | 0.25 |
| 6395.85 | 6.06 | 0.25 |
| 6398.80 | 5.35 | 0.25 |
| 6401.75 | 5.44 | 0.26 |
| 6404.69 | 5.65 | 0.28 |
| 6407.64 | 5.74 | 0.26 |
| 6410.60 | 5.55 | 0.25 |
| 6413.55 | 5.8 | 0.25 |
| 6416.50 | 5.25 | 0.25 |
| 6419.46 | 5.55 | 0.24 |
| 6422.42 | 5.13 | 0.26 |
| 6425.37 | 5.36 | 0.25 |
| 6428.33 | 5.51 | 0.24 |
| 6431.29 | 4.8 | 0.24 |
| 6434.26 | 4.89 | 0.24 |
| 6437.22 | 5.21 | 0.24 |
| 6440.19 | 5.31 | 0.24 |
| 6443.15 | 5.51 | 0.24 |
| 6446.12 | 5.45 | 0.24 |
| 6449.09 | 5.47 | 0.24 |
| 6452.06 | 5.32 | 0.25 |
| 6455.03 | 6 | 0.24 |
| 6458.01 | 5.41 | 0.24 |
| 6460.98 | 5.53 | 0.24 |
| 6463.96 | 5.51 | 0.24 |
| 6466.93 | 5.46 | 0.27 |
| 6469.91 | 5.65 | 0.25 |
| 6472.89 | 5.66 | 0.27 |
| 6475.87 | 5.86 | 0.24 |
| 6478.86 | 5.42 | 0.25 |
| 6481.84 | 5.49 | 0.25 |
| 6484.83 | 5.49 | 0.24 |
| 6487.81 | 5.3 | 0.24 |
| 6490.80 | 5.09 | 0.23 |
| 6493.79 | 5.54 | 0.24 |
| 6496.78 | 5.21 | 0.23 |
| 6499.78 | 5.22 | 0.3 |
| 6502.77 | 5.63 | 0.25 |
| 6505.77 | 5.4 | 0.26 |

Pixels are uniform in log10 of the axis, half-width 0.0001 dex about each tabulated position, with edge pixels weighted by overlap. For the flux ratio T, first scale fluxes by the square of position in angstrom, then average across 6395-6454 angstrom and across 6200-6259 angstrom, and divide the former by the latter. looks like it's 1.1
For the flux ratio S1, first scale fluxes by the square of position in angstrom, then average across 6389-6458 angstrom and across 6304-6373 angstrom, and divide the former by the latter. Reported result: 1.05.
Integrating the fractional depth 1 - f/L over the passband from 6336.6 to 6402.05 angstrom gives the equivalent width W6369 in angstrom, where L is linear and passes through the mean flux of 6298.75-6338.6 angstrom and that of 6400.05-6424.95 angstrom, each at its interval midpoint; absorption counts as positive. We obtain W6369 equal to 1.2 angstrom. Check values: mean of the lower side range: 5.42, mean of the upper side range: 5.51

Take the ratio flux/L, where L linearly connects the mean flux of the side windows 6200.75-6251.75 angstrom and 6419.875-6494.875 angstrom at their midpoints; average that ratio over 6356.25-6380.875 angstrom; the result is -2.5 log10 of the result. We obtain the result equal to 0.02 mag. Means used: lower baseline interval 5.46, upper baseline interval 5.42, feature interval 5.31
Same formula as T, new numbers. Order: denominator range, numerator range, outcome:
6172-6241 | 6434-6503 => 1.09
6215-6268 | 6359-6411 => 1.06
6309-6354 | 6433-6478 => 1.06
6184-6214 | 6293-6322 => 1.05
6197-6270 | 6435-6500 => 1.09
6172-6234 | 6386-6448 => 1.06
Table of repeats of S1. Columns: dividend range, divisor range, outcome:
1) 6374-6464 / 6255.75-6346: 1.06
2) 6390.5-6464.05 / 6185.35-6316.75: 1.06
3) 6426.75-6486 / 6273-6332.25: 1.06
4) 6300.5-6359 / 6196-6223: 1.02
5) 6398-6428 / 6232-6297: 1.08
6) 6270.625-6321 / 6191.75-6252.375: 1.03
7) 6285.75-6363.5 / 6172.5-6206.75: 1.03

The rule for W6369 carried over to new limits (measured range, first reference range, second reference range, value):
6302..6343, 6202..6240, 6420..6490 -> 0.8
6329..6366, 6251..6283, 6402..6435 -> 1.0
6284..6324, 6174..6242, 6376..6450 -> 0.7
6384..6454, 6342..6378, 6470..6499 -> -0.8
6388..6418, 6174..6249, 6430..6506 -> -0.4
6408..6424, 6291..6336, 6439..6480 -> 0.1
